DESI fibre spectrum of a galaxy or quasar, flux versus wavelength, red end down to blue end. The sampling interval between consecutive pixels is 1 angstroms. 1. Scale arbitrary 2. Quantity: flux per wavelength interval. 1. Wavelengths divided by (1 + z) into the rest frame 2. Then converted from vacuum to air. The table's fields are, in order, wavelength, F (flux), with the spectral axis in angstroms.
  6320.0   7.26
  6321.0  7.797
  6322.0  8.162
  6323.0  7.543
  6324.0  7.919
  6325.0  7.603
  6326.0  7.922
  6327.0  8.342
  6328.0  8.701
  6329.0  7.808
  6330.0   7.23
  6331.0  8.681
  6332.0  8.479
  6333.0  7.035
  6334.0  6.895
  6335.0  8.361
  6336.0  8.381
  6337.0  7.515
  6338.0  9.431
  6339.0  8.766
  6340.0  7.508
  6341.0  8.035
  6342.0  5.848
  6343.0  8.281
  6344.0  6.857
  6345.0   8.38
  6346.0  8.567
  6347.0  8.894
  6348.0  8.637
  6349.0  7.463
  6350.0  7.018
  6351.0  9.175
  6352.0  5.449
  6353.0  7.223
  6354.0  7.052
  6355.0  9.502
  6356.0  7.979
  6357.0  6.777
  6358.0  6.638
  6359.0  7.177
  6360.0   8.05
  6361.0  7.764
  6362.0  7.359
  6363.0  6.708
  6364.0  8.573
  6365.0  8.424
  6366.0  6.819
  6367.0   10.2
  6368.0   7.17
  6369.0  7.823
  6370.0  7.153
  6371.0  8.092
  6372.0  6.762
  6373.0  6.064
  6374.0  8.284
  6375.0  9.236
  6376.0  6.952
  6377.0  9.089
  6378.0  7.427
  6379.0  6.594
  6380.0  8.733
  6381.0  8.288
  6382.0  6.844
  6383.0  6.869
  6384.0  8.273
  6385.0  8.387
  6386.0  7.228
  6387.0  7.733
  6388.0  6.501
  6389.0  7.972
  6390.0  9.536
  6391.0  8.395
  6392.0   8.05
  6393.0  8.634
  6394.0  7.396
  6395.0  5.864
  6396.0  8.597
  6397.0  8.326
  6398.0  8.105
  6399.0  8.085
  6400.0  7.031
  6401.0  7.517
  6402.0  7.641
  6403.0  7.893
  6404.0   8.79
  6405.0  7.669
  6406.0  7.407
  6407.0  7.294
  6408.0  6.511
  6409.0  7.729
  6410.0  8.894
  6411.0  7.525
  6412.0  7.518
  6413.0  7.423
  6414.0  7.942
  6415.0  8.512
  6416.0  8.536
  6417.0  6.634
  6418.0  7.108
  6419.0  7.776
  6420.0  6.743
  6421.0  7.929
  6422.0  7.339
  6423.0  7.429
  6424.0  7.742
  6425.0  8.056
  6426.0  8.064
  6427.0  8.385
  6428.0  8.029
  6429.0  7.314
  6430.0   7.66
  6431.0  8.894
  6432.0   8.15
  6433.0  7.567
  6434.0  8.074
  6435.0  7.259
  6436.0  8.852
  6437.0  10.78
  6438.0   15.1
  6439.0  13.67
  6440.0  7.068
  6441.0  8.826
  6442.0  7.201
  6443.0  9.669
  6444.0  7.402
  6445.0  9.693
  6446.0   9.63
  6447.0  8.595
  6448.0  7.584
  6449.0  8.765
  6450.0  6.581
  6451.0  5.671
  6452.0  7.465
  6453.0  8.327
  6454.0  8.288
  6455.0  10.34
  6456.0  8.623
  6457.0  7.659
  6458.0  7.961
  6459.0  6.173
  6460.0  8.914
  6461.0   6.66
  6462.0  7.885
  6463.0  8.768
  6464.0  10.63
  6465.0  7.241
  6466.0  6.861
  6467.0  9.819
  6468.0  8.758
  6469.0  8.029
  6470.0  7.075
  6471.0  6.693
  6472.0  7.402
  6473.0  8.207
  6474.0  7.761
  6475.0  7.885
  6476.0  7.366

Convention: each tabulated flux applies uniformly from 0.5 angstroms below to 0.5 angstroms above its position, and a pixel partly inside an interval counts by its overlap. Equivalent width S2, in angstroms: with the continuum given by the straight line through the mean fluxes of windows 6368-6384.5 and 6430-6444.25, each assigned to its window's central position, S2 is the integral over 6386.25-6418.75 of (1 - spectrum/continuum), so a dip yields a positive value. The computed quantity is 2.02 angstroms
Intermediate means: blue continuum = 7.64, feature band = 7.77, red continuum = 9.16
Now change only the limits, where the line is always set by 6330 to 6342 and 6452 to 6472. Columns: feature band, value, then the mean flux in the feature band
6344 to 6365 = 0.7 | 7.72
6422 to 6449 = -2.1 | 8.69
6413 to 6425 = 0.7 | 7.62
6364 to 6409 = 1.4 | 7.77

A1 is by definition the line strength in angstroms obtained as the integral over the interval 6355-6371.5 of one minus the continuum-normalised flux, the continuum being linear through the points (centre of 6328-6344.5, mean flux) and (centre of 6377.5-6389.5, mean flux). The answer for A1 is -0.1 angstroms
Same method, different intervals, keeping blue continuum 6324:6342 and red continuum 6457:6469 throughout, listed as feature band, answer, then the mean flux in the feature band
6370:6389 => 0.95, 7.63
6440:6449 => -0.44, 8.5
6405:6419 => 0.77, 7.63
